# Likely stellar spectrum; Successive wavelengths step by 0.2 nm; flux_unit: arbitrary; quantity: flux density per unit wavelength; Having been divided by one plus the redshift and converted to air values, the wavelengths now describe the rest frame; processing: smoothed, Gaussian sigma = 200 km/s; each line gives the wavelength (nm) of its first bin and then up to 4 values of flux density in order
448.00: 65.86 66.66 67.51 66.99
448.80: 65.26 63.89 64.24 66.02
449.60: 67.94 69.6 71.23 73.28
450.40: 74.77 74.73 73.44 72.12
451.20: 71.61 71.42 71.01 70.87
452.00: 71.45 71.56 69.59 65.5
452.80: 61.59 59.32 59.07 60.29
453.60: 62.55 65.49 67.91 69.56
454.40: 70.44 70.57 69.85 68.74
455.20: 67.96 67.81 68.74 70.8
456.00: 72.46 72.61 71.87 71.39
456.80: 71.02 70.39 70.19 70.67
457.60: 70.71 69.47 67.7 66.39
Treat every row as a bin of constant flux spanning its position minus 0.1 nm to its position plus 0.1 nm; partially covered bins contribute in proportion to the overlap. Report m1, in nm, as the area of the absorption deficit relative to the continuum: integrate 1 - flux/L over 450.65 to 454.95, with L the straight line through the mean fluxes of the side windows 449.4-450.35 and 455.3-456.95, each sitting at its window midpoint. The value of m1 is 0.16 nm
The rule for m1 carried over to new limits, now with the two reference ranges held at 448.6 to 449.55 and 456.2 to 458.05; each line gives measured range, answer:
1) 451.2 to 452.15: -0.06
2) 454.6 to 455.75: 0.01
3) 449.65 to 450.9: -0.13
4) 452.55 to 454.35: 0.12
